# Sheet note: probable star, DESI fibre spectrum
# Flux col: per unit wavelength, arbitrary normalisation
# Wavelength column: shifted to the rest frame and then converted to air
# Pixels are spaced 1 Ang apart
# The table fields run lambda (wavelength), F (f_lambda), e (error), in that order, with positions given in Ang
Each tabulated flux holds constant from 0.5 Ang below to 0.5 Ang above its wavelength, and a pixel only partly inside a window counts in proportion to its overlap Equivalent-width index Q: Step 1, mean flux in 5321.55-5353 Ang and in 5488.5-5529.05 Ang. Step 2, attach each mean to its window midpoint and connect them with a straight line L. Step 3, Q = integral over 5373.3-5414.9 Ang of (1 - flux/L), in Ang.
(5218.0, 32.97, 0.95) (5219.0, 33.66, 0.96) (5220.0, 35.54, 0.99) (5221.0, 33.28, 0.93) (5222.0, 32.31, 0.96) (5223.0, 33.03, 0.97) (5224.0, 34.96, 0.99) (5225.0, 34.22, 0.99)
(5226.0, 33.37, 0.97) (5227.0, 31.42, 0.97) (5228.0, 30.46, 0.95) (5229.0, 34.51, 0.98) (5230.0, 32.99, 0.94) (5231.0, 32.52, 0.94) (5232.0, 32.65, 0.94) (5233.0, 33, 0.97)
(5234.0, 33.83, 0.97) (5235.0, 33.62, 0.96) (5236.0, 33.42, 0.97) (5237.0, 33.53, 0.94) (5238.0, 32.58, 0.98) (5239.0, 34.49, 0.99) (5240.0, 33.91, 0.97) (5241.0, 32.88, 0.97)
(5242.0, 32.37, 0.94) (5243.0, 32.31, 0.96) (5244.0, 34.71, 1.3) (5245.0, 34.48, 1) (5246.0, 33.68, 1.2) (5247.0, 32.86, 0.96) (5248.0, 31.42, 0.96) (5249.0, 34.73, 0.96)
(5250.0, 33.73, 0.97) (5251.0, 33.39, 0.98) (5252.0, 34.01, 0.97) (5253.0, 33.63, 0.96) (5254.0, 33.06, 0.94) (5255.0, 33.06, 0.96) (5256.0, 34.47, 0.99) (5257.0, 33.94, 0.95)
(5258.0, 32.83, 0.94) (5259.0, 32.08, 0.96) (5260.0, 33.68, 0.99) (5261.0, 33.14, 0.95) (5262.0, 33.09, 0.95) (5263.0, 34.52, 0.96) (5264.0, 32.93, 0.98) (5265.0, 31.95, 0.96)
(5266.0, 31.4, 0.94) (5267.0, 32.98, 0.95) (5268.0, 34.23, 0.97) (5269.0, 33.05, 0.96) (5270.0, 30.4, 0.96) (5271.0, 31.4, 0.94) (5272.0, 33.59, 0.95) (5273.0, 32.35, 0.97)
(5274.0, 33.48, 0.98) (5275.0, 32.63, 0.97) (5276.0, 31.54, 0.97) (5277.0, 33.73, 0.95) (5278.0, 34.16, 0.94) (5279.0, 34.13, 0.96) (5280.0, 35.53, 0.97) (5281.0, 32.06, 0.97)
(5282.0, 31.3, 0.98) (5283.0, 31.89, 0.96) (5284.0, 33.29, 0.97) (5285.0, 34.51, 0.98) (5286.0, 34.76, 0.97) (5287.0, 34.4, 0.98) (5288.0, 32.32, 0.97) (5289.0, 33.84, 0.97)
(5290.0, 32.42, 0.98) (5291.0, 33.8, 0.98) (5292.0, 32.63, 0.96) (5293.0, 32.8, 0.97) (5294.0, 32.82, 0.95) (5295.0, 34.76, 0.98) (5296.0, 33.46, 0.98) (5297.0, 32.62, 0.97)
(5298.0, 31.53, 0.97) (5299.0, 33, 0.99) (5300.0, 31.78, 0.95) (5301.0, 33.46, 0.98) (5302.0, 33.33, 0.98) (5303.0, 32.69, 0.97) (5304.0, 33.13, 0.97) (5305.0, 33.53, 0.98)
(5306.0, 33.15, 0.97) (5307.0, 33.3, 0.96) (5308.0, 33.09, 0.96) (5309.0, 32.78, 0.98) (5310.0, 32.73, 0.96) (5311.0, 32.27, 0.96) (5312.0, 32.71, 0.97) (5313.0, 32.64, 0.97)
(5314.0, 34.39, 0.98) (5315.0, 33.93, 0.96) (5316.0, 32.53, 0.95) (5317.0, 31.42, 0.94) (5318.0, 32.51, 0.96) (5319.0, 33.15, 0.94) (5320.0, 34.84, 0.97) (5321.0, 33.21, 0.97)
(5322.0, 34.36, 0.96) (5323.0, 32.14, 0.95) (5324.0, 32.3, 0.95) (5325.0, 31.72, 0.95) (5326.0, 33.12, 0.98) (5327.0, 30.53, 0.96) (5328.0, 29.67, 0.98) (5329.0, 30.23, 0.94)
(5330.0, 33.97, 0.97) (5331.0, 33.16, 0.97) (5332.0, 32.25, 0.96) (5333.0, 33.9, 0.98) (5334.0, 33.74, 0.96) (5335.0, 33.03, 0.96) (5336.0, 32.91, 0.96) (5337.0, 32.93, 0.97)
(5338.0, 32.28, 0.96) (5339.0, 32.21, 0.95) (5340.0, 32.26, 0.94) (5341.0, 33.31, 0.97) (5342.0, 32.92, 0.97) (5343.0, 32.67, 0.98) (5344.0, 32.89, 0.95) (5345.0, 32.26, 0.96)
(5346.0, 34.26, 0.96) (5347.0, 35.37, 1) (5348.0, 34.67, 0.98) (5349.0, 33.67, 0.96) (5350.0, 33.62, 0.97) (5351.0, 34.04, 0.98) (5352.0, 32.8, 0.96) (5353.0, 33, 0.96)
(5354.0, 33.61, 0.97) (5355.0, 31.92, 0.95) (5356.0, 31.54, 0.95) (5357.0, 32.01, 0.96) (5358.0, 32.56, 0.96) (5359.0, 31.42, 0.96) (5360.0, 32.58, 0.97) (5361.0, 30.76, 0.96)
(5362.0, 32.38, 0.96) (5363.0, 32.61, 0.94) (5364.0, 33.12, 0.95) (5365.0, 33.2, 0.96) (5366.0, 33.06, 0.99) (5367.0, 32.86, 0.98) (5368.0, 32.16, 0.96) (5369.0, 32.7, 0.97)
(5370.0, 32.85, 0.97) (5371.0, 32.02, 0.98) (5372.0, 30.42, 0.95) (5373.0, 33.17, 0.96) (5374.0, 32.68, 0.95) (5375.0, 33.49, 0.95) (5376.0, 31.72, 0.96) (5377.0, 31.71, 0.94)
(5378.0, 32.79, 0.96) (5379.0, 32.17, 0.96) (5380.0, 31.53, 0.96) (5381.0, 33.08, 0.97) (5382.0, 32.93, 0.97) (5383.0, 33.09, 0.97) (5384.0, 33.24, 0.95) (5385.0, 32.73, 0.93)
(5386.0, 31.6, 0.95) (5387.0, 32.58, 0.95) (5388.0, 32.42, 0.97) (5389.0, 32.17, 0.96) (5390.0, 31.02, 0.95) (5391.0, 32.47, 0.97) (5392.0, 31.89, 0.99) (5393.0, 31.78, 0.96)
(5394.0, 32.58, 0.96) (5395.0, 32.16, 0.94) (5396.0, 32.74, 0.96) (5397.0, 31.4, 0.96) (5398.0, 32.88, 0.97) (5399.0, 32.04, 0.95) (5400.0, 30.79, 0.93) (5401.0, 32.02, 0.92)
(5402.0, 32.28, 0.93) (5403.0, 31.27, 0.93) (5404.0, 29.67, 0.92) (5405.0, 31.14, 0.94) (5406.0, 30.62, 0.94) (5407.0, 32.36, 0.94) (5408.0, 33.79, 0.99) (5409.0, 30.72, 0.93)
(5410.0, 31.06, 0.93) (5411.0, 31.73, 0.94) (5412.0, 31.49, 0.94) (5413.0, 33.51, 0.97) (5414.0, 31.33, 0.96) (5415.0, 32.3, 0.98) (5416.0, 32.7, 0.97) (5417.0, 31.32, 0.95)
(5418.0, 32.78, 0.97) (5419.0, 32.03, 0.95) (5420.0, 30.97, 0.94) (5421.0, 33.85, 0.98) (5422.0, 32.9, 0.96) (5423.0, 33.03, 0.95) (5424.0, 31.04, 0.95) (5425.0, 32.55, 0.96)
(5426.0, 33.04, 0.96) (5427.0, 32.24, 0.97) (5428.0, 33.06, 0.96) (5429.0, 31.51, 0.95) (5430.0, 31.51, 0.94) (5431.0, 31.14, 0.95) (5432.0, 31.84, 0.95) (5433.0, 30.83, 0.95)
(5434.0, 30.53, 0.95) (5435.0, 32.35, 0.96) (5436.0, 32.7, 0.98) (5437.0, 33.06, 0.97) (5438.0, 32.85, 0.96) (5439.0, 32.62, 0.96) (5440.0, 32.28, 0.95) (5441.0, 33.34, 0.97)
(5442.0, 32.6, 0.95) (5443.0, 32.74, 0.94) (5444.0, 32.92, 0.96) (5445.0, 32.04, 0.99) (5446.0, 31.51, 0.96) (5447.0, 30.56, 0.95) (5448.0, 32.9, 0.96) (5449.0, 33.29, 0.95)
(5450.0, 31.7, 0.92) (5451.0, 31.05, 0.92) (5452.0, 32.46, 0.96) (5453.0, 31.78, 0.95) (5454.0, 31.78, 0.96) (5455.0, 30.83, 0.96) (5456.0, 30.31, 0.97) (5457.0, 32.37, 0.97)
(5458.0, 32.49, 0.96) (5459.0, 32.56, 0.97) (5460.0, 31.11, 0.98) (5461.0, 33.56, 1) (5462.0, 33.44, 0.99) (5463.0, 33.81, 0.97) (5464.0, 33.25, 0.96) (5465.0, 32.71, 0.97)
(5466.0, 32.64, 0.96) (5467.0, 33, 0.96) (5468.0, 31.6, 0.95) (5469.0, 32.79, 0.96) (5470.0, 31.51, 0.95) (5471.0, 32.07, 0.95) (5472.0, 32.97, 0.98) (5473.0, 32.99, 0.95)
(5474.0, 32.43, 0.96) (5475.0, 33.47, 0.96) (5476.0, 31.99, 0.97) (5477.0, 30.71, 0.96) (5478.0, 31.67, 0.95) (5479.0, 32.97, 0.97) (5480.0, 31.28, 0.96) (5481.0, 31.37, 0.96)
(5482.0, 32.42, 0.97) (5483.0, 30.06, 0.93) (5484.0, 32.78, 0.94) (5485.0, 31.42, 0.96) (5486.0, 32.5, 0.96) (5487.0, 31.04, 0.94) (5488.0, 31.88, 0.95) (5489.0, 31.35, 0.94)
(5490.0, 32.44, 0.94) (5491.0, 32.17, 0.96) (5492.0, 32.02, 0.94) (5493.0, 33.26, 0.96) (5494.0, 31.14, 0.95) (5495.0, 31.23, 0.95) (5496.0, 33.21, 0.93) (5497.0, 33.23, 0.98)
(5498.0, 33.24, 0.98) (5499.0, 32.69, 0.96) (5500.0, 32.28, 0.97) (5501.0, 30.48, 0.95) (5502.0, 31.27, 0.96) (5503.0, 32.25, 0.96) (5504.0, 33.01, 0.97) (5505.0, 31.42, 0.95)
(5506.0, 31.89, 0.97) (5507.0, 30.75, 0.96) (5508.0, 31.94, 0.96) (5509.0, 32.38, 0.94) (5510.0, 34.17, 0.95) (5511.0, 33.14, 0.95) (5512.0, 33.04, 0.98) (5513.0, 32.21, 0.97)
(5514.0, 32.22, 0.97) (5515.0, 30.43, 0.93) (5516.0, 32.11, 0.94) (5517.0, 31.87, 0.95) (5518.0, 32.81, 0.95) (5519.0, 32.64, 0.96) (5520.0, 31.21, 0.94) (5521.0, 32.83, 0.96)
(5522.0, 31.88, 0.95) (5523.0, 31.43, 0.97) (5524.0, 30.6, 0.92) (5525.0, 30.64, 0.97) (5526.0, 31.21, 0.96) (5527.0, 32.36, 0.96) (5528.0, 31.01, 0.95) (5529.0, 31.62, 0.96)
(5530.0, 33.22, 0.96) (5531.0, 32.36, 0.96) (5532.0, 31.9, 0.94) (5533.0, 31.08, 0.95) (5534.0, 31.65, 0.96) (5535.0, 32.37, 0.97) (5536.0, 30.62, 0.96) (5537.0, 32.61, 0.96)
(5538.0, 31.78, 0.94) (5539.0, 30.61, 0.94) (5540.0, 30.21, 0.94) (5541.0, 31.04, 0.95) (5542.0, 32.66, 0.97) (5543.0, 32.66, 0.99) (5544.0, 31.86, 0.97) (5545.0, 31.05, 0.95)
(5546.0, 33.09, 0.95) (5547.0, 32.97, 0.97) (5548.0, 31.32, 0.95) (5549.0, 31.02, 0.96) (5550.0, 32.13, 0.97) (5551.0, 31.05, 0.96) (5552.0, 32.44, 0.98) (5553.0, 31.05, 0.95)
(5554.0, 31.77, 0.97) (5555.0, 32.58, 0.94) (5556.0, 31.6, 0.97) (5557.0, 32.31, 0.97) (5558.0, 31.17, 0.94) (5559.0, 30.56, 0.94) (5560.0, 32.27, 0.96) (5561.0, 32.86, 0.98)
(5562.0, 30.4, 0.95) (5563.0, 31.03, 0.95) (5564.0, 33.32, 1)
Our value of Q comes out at 0.7 Ang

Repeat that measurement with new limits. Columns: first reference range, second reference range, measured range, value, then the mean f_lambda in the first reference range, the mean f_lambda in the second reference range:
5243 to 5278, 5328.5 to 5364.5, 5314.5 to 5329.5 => 0.3 Ang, 33.1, 32.9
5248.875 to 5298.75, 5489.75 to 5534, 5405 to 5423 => 0.2 Ang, 33.1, 32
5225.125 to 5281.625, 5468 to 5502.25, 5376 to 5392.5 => 0.1 Ang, 33.1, 32.1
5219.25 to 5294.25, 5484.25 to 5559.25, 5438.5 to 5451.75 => 0.0 Ang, 33.2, 31.9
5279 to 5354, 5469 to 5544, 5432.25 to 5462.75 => 0.1 Ang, 33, 32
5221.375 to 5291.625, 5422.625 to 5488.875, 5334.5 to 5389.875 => -0.1 Ang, 33.2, 32.2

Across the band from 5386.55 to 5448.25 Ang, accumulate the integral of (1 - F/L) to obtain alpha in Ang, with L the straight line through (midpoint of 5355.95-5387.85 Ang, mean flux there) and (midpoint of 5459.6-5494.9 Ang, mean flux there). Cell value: 0.52 Ang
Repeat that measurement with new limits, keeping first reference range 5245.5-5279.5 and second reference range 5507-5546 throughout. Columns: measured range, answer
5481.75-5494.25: 0.1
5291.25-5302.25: 0.0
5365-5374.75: 0.0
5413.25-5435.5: 0.2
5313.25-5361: -0.1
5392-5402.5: 0.1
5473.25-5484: 0.1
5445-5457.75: 0.2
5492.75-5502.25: -0.1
